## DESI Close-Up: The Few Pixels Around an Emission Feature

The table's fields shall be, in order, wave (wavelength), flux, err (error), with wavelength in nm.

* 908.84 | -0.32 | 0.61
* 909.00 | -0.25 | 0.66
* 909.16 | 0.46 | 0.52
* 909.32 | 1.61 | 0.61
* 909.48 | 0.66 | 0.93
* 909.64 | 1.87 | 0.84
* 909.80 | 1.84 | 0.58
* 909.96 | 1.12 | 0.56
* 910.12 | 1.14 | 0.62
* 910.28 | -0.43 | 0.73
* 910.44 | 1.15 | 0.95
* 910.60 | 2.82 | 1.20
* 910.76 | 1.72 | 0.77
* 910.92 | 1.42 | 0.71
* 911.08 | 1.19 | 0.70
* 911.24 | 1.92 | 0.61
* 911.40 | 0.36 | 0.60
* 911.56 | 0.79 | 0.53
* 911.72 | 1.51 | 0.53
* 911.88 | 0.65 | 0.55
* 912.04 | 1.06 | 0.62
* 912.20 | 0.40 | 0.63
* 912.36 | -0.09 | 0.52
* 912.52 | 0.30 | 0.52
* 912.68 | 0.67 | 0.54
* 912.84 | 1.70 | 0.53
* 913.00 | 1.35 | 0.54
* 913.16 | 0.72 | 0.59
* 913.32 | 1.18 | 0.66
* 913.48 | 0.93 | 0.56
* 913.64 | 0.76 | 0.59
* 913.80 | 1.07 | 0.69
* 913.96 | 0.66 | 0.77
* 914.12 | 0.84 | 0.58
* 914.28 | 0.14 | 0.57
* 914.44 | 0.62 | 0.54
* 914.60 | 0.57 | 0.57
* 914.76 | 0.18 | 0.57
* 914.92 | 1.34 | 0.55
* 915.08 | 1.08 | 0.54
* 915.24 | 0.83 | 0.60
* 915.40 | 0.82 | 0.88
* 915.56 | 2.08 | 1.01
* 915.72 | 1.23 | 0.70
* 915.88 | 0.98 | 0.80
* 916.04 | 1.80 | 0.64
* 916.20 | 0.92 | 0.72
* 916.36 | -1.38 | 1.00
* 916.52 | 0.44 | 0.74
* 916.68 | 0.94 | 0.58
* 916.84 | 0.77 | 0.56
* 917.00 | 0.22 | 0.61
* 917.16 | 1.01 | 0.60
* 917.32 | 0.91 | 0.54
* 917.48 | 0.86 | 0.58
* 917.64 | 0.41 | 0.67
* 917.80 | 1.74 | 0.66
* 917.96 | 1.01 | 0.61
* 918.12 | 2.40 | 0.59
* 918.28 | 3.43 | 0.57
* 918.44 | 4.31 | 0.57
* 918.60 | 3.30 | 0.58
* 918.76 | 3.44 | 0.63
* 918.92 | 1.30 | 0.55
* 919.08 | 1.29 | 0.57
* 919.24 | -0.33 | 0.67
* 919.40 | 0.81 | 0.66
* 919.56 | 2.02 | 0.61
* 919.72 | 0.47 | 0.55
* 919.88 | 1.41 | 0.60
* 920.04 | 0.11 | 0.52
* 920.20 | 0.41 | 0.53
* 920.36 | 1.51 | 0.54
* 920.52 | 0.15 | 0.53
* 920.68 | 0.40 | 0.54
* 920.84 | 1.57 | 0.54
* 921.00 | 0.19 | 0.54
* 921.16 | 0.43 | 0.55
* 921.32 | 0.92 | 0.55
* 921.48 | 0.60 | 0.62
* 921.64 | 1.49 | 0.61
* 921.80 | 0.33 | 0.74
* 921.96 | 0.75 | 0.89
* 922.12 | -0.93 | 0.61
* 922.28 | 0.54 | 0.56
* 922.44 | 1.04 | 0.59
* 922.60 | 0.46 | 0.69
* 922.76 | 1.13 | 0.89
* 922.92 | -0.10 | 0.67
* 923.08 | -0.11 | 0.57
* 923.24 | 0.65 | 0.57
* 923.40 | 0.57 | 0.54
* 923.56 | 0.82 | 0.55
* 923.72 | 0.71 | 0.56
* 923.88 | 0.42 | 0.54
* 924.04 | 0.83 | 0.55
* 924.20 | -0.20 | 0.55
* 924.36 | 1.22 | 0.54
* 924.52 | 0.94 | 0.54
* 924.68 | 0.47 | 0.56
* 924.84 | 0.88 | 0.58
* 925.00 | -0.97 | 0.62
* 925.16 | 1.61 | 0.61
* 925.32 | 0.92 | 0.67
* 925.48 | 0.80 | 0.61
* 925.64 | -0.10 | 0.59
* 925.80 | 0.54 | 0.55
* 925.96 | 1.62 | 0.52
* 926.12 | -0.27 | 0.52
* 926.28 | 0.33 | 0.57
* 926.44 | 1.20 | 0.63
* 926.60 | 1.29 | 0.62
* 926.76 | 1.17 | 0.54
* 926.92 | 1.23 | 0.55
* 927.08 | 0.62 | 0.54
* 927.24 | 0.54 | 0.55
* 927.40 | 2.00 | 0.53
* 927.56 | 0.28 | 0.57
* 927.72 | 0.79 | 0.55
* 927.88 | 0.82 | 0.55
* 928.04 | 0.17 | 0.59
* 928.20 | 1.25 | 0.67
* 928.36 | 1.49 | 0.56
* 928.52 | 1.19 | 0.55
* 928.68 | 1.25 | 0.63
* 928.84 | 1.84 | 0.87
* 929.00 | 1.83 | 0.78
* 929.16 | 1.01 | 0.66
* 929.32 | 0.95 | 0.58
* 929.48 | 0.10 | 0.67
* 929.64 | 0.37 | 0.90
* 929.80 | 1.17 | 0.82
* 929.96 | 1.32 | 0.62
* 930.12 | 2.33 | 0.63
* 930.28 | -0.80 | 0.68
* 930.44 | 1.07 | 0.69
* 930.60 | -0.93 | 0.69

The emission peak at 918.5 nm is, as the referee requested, H-beta 4861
